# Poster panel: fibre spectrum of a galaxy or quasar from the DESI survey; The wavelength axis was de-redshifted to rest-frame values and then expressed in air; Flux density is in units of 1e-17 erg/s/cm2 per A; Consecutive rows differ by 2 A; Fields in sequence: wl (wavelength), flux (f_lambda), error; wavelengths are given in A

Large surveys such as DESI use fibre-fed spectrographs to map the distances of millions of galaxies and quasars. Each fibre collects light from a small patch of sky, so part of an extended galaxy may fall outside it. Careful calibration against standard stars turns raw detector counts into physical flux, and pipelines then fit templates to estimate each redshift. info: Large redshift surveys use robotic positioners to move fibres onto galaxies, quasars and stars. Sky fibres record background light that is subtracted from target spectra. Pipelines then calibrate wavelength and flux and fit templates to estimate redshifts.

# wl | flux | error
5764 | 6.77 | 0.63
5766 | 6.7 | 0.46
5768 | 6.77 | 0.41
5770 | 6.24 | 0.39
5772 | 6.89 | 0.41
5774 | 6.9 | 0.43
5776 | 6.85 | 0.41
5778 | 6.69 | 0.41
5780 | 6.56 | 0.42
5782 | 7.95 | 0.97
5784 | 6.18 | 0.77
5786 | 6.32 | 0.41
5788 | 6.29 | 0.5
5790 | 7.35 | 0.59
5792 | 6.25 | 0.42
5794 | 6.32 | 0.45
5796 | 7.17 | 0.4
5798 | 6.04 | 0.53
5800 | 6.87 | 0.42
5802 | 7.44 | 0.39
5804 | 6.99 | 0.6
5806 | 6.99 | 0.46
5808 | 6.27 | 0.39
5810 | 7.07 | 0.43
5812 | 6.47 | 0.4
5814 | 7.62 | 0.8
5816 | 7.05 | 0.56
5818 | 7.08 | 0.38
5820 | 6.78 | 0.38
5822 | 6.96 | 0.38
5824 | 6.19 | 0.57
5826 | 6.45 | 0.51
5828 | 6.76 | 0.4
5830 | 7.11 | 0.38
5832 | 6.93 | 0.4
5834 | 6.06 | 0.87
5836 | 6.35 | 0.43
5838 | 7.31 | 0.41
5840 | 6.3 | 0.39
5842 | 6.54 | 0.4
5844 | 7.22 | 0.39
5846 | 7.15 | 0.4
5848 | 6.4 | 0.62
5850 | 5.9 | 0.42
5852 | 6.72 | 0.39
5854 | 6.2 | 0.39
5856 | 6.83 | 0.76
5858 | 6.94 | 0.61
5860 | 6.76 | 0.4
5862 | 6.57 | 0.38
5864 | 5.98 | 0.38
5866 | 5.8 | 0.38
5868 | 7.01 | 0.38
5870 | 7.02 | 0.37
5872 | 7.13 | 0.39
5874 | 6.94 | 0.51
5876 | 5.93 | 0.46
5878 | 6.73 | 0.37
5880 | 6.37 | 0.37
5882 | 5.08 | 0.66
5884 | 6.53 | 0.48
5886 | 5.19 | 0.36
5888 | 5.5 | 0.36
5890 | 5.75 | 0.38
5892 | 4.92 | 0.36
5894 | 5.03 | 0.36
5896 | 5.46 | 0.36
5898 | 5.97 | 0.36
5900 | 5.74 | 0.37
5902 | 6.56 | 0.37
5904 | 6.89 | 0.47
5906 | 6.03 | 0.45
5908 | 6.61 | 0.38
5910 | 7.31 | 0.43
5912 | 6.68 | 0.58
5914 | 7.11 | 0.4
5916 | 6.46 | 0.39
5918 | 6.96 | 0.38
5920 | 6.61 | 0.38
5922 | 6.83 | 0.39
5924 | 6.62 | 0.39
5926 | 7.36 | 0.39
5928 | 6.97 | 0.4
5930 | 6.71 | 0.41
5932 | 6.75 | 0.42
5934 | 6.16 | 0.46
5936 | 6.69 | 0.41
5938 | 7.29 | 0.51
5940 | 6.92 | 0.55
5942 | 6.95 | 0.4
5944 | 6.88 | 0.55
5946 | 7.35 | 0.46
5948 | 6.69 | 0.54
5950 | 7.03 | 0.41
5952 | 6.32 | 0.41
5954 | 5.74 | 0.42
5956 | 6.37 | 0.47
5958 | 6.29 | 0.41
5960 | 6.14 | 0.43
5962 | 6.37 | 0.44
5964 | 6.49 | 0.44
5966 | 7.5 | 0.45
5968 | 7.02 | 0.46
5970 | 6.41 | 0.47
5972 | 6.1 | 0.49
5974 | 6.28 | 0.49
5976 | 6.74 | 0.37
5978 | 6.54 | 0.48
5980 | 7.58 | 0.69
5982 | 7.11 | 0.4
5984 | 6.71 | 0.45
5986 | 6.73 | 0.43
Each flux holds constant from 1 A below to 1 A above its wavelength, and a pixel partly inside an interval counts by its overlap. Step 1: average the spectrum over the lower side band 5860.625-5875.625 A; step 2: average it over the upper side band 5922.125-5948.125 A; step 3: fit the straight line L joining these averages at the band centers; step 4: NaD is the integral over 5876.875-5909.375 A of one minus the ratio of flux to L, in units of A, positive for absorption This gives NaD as 3.86 A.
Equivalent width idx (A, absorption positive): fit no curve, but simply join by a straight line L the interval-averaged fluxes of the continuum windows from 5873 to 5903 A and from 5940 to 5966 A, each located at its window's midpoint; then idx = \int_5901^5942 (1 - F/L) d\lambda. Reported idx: -3.6 A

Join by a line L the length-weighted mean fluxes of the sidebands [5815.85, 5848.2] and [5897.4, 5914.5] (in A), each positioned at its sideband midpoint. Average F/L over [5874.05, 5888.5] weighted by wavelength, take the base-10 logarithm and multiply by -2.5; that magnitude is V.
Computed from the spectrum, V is 0.11 mag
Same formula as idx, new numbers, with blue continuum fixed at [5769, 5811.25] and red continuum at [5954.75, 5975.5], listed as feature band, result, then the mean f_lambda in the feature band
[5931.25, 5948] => -0.9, 6.86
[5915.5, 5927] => -0.5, 6.82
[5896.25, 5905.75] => 0.5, 6.2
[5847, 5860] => 0.3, 6.52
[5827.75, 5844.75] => -0.1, 6.72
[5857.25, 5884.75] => 0.6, 6.48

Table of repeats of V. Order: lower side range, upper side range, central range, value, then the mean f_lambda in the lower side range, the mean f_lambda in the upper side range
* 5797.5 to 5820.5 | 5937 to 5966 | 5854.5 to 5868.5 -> 0.05 mag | 6.91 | 6.66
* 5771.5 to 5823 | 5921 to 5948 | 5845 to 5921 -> 0.09 mag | 6.82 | 6.88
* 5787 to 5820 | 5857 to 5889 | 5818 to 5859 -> -0.01 mag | 6.83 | 6.34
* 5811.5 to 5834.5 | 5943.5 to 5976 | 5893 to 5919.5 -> 0.05 mag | 6.81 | 6.56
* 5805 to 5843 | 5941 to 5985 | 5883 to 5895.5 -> 0.22 mag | 6.75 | 6.66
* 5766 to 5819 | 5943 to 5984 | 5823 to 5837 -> 0.03 mag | 6.79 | 6.65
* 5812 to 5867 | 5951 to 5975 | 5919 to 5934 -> -0.05 mag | 6.66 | 6.42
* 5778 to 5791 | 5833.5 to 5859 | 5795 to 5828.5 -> -0.02 mag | 6.77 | 6.62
